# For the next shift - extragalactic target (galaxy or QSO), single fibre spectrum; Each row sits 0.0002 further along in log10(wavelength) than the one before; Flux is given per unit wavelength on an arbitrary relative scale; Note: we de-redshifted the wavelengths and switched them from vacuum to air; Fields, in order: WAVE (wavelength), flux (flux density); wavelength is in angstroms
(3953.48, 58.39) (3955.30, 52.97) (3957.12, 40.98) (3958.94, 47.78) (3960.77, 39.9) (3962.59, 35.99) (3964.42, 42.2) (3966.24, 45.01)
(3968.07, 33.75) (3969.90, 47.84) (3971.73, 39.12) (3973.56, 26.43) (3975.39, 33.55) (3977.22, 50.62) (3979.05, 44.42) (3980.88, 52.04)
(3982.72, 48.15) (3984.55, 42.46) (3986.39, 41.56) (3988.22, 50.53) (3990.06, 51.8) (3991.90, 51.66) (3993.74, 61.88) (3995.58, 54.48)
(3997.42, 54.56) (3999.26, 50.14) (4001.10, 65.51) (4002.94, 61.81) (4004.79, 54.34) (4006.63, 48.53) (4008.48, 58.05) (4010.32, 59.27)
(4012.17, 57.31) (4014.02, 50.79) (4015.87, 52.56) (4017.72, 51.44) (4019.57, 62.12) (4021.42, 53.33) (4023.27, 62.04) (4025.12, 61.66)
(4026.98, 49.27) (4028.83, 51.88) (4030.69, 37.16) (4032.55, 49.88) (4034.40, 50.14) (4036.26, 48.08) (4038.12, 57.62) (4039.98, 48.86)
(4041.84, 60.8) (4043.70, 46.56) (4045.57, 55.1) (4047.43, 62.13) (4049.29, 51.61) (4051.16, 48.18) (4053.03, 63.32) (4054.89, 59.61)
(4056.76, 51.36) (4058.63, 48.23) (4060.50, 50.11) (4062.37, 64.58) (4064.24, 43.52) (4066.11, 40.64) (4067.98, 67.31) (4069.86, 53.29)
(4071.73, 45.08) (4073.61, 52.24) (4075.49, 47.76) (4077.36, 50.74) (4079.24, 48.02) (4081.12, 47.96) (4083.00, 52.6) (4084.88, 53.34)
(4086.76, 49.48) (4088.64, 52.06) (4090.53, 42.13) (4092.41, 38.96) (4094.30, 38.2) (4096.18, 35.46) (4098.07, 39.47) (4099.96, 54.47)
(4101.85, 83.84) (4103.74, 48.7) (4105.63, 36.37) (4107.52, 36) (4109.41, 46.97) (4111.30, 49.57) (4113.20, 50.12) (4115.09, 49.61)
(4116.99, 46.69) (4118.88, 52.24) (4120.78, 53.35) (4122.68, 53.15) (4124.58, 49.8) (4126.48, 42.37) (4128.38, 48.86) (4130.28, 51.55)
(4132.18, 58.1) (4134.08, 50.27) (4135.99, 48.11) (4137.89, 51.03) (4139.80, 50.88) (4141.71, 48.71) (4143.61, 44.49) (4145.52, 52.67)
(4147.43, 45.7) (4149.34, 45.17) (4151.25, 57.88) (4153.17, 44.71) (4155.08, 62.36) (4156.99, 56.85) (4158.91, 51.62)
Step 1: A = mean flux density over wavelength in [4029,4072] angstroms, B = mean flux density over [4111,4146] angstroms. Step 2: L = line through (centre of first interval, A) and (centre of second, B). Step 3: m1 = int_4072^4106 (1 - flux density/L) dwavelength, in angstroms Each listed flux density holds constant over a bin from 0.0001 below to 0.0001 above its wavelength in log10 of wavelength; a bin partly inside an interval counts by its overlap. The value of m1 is 1.8 angstroms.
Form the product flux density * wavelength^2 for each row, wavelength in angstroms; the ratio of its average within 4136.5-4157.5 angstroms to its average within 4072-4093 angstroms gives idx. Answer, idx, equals 1.08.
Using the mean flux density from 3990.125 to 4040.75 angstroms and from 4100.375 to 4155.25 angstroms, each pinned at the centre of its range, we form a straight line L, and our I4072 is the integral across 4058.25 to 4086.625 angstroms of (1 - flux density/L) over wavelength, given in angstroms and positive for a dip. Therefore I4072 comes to 0.6 angstroms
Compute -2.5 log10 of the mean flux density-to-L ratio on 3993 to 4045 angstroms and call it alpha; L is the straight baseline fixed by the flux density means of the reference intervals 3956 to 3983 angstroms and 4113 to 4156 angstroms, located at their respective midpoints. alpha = -0.220 mag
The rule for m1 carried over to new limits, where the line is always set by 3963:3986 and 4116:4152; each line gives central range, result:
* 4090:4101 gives 1.4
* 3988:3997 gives -2.4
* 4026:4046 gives -2.4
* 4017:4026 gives -2.8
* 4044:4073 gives -4.5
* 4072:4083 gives -0.5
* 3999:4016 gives -4.9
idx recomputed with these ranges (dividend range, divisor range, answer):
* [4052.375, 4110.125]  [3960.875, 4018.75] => 1.06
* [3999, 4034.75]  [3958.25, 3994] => 1.26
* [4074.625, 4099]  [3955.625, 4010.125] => 1.01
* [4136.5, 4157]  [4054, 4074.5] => 1.01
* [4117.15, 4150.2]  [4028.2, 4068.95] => 0.99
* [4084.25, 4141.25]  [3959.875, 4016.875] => 1.06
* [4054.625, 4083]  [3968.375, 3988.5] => 1.25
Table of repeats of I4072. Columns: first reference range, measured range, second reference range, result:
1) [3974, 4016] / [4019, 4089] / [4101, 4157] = -1.9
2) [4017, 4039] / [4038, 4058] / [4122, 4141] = -0.9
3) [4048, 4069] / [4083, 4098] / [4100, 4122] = 2.1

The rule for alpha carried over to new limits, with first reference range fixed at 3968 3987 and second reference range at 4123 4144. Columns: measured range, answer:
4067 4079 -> -0.12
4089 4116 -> 0.04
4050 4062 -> -0.17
